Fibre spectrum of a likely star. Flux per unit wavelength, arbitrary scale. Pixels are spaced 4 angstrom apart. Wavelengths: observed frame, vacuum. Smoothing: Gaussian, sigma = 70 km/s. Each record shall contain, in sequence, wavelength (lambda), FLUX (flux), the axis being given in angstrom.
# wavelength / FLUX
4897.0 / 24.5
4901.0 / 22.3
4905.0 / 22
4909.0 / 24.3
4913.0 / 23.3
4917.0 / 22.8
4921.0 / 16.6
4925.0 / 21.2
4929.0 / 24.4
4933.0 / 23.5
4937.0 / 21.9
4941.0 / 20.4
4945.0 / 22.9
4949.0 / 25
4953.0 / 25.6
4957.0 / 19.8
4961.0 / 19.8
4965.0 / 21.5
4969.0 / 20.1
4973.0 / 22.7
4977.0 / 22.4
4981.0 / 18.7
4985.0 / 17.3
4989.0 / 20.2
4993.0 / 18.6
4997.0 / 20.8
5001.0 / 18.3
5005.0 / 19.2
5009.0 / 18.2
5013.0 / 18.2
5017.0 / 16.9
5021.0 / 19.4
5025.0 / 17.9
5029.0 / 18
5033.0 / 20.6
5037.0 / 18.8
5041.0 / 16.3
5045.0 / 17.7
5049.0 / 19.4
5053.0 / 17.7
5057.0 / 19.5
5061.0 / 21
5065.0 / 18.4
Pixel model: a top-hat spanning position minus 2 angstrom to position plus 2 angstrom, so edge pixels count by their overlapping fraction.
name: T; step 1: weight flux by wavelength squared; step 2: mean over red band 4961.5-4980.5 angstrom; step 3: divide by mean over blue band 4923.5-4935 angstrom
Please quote 0.9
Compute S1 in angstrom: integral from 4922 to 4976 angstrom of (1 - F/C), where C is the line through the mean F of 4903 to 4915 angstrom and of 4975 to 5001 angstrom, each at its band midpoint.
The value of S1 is -2.0 angstrom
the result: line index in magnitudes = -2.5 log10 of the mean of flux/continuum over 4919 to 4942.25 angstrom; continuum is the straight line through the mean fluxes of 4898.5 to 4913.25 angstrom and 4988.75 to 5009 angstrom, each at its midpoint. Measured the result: 0.03 mag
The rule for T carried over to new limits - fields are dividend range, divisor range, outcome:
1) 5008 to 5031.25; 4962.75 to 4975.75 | 0.86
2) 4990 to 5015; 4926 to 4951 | 0.85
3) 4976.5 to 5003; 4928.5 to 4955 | 0.84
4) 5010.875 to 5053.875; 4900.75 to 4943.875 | 0.87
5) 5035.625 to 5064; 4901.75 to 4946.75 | 0.89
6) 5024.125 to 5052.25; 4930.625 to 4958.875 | 0.84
